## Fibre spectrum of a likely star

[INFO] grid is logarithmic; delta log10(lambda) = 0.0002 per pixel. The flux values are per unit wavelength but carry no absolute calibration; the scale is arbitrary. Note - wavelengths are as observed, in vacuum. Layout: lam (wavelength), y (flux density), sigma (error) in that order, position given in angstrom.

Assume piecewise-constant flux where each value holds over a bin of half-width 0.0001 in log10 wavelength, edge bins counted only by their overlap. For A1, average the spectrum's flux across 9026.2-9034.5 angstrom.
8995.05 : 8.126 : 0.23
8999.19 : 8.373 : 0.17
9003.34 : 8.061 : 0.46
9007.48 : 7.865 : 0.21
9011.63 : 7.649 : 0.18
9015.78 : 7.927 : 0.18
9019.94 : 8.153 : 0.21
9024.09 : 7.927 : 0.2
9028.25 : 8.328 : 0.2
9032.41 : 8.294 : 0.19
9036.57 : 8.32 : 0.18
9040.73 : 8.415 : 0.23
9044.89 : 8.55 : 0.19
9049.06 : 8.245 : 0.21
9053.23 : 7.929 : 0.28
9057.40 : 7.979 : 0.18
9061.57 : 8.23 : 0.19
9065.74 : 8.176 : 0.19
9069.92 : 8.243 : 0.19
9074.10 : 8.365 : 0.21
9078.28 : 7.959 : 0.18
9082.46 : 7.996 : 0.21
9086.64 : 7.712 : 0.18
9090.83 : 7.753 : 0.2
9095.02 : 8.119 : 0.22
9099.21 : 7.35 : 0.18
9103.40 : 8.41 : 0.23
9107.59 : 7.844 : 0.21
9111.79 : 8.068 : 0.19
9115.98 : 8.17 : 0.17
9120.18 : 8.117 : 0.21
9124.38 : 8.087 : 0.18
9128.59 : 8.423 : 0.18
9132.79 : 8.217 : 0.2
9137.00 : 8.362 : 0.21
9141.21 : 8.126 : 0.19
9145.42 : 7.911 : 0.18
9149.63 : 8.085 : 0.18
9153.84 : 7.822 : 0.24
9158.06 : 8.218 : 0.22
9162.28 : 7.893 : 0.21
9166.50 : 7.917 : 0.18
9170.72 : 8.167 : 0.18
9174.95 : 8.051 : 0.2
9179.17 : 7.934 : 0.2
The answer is 8.31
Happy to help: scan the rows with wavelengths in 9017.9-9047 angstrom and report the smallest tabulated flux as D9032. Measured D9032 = 7.927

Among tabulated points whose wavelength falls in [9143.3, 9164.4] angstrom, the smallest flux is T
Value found 7.822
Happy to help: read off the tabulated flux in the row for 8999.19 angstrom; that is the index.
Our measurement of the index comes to 8.373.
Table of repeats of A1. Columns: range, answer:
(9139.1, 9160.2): 8.03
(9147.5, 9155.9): 7.96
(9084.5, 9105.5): 7.87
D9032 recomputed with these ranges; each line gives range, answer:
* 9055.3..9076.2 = 7.979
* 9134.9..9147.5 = 7.911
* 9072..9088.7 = 7.712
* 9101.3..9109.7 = 7.844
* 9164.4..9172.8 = 7.917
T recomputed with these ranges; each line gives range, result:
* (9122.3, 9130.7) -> 8.087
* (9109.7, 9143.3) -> 8.068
